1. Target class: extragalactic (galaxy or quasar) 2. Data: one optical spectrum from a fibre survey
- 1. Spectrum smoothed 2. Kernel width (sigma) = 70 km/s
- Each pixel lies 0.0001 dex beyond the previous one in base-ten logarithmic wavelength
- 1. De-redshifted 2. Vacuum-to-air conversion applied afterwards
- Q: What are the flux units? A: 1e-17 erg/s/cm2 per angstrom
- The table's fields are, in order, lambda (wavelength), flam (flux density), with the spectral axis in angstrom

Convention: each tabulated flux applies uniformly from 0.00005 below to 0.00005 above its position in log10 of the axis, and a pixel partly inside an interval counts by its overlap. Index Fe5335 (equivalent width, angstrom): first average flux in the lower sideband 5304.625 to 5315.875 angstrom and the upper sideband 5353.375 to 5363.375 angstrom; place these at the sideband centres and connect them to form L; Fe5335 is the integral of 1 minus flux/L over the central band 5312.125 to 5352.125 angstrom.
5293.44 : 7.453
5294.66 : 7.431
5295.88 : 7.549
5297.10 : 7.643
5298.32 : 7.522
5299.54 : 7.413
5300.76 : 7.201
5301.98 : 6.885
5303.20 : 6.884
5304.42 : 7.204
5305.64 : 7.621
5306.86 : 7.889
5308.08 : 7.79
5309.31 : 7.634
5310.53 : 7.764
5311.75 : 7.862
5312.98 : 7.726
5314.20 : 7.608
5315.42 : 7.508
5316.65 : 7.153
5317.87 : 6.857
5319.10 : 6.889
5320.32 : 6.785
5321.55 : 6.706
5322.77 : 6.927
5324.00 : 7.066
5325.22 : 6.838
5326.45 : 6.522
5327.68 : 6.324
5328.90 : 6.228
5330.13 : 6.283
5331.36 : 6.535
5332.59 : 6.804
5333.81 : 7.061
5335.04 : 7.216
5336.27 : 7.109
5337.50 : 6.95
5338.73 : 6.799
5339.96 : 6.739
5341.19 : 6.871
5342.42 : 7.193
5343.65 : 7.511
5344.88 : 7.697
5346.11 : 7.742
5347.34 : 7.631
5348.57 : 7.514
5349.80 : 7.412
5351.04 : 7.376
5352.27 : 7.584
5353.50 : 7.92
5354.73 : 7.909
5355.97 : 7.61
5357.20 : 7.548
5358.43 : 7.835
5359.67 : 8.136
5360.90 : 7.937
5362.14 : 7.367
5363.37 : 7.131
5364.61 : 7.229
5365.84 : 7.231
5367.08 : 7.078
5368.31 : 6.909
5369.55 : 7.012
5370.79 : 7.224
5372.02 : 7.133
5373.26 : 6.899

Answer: 3.4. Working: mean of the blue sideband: 7.7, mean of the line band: 7.06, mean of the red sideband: 7.74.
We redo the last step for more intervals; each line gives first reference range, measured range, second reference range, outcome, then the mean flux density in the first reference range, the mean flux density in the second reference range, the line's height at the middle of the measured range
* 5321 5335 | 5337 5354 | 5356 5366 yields -0.5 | 6.69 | 7.57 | 7.16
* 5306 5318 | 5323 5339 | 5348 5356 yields 1.8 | 7.61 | 7.61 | 7.61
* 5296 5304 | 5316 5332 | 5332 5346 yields 1.1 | 7.28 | 7.11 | 7.18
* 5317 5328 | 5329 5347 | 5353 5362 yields 0.6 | 6.79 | 7.81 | 7.24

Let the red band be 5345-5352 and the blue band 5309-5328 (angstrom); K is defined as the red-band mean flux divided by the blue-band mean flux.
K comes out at 1.06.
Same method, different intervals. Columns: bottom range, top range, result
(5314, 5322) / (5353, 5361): 1.11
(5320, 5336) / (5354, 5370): 1.11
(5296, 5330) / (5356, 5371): 1.03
